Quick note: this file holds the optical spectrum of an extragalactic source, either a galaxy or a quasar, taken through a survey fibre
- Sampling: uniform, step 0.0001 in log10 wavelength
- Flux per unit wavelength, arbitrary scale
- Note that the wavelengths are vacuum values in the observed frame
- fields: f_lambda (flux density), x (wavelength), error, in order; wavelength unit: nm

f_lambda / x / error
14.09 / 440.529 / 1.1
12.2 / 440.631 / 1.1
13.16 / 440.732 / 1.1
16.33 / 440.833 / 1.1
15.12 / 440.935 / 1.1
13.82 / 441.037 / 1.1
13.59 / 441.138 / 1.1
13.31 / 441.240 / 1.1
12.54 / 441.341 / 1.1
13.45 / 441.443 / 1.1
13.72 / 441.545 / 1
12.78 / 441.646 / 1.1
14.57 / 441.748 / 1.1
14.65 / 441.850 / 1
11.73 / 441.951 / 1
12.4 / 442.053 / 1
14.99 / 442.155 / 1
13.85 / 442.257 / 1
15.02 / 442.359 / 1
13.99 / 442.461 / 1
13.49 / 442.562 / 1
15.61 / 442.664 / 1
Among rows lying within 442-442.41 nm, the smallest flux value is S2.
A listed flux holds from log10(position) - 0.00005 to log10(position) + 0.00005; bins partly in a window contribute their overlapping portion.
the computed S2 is 12.4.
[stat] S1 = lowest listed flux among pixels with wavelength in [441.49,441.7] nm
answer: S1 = 12.78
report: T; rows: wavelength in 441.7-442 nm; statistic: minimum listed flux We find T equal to 11.73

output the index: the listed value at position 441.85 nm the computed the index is 14.65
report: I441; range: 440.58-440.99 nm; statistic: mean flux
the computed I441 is 14.2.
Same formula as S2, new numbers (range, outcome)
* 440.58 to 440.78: 12.2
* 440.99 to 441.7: 12.54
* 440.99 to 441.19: 13.59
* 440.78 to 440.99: 15.12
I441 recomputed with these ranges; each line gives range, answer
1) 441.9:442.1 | 12.1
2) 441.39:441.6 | 13.6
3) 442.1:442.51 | 14.4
